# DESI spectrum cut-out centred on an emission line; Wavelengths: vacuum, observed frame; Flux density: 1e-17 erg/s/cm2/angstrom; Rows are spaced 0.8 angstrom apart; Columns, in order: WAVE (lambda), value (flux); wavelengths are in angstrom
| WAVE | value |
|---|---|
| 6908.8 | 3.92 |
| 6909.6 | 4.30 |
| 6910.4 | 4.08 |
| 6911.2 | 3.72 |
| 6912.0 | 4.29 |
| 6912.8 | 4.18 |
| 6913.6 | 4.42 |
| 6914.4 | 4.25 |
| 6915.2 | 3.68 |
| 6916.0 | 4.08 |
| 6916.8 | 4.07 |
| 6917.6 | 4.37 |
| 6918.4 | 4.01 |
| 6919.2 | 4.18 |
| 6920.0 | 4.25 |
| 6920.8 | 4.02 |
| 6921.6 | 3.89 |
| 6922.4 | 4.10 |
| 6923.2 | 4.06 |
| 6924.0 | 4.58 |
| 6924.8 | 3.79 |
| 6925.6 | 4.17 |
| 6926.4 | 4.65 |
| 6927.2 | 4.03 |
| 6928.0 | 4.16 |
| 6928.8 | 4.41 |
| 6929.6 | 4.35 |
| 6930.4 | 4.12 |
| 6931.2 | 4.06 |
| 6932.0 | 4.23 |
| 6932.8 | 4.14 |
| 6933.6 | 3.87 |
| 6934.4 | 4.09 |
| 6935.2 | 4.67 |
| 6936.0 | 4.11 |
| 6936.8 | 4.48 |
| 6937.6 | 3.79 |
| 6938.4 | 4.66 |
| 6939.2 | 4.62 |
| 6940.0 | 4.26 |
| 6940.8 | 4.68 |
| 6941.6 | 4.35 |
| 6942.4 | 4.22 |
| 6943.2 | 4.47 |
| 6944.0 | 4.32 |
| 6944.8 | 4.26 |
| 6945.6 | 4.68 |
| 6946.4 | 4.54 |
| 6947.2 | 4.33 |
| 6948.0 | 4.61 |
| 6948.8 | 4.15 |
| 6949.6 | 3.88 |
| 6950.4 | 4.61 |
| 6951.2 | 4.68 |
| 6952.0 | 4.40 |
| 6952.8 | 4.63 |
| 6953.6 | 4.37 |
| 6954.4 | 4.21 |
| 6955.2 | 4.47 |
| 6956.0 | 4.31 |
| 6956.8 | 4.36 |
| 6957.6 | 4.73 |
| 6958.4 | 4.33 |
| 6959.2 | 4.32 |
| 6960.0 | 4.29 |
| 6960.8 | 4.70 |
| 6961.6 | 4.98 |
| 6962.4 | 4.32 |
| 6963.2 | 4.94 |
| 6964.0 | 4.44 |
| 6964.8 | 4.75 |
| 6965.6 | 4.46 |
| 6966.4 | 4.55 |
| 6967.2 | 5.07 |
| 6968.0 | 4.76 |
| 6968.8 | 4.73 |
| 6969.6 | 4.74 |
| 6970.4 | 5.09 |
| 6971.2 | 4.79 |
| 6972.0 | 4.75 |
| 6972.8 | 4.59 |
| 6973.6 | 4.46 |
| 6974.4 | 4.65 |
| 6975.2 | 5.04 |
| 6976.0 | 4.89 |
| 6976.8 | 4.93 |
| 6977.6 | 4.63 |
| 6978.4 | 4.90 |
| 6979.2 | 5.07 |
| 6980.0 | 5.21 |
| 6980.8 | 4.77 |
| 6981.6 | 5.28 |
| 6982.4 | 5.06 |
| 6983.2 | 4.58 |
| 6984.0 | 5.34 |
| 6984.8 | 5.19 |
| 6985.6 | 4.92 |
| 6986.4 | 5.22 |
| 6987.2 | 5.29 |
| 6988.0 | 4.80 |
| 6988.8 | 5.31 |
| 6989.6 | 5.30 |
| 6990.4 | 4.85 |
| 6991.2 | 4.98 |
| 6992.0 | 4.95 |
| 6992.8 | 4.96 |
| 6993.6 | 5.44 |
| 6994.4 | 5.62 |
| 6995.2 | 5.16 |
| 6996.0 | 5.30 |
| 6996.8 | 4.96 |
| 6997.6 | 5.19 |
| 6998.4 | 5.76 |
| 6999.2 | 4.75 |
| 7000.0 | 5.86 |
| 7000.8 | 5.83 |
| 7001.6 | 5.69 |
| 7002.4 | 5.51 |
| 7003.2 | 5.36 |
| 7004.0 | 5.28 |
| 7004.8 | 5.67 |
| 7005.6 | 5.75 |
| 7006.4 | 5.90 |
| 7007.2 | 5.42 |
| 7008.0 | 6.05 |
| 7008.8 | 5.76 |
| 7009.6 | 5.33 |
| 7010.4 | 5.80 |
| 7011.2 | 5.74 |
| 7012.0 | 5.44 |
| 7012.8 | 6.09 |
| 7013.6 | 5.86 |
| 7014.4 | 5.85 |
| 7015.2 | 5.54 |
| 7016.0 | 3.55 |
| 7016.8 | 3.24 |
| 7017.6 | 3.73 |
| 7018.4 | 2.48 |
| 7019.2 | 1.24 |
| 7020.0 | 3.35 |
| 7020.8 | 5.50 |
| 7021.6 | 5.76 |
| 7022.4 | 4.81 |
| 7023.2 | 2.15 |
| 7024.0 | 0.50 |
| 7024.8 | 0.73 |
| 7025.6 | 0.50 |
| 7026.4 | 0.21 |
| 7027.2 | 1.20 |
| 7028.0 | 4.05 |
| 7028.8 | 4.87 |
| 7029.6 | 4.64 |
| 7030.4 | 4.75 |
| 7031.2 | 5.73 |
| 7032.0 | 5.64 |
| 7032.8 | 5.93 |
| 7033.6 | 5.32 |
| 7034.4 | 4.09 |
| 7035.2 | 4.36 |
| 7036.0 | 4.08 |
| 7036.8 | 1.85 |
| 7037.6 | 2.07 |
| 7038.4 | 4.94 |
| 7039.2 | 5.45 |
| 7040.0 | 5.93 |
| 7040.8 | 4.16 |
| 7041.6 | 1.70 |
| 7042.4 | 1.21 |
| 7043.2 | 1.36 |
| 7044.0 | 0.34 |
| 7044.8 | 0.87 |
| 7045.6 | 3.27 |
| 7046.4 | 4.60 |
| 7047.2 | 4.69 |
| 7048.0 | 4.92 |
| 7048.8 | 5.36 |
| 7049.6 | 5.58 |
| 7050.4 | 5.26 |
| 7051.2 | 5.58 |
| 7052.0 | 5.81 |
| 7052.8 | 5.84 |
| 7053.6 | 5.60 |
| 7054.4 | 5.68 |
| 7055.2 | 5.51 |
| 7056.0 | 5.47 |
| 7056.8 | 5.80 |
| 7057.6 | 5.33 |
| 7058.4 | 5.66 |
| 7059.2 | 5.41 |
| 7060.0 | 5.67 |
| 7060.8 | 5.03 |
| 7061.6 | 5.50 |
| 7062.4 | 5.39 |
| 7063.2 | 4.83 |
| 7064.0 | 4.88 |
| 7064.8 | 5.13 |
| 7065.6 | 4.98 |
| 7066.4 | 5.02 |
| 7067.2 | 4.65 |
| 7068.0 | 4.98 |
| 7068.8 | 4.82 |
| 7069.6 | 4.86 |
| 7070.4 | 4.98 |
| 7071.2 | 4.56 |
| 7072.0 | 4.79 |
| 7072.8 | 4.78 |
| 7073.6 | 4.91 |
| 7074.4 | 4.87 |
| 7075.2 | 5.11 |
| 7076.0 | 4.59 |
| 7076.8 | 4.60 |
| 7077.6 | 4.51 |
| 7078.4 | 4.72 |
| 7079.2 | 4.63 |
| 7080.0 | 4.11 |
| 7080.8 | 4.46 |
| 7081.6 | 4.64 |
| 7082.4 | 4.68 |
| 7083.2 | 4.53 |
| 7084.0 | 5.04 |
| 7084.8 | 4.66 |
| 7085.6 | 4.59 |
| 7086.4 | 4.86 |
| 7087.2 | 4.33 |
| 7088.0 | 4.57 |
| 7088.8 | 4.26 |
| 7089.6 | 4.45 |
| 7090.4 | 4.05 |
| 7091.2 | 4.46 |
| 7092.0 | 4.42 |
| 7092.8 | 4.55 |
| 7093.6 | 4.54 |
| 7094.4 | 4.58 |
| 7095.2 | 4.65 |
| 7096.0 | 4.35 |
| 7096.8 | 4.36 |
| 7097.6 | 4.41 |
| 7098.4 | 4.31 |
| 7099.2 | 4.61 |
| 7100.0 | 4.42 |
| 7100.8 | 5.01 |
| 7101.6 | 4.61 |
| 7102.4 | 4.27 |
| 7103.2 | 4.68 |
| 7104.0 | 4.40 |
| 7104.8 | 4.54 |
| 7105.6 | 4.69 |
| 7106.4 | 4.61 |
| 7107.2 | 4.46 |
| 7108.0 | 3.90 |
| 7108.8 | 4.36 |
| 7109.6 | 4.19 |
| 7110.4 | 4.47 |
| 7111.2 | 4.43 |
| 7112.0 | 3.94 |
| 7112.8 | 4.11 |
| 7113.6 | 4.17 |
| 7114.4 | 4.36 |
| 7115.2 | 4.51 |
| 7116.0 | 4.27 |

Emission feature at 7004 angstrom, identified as Mg II 2798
